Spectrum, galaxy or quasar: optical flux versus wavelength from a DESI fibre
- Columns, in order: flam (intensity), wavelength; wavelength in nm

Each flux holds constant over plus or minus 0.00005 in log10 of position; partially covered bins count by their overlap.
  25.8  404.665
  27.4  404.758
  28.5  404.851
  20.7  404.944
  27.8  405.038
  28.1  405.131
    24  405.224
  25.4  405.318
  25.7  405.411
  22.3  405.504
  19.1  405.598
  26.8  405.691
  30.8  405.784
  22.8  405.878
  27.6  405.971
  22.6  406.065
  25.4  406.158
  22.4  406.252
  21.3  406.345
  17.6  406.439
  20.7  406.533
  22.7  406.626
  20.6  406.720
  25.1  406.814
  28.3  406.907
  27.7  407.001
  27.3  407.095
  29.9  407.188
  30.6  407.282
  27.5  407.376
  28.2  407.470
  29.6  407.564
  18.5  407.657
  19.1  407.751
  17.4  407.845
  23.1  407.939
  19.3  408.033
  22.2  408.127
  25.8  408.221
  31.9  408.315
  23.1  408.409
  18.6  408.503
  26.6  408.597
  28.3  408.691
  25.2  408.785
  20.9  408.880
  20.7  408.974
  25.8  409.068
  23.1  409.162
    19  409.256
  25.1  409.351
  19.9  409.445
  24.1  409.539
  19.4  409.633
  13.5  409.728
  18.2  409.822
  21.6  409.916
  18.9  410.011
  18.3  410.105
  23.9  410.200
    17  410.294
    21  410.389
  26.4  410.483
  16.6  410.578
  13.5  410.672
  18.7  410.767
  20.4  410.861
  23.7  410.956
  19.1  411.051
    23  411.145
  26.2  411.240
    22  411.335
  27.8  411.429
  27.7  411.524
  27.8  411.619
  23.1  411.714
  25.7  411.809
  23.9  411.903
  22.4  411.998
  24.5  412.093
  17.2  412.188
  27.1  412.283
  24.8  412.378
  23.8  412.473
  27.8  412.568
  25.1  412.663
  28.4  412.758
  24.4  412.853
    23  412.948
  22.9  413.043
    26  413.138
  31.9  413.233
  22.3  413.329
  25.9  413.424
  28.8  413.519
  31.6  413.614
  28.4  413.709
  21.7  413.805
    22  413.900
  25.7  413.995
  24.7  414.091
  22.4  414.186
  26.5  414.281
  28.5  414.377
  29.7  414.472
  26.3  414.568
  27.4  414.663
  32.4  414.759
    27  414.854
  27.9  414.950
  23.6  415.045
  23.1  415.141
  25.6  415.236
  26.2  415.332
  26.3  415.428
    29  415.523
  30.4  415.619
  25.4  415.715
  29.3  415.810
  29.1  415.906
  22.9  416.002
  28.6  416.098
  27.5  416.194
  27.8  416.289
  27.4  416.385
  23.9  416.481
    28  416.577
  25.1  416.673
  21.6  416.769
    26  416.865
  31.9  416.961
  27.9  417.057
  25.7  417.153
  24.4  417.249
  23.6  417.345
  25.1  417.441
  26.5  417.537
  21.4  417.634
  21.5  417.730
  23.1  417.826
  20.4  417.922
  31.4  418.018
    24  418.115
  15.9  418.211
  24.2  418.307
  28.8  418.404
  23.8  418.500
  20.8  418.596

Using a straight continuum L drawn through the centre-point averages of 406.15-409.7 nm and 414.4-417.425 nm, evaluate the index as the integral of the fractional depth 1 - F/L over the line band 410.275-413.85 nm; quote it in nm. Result 0.18 nm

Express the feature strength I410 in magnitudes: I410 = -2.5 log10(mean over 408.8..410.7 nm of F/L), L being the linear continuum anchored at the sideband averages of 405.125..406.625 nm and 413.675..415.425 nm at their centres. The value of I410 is 0.21 mag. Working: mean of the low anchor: 23.8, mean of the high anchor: 26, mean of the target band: 20.5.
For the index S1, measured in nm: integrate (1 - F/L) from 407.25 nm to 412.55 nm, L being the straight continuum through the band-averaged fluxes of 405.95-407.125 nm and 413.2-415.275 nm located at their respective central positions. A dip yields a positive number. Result 0.46 nm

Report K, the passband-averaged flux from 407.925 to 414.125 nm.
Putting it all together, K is 23.3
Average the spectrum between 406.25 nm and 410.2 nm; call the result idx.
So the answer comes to 23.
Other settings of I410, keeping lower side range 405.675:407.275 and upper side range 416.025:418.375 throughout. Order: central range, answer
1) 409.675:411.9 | 0.16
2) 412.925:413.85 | -0.06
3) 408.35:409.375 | 0.07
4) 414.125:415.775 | -0.08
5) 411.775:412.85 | 0.02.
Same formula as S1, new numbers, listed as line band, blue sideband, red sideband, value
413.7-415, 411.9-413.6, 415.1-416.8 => -0.026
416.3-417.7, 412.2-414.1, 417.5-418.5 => -0.088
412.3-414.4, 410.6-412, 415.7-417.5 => -0.128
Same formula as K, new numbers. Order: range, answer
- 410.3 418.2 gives 25.1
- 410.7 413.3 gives 24.3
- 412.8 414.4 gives 25.7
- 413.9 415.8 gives 26.7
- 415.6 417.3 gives 26.8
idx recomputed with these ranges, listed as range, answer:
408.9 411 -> 20.4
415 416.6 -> 26.7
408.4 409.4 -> 23.3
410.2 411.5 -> 21.4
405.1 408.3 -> 24.3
